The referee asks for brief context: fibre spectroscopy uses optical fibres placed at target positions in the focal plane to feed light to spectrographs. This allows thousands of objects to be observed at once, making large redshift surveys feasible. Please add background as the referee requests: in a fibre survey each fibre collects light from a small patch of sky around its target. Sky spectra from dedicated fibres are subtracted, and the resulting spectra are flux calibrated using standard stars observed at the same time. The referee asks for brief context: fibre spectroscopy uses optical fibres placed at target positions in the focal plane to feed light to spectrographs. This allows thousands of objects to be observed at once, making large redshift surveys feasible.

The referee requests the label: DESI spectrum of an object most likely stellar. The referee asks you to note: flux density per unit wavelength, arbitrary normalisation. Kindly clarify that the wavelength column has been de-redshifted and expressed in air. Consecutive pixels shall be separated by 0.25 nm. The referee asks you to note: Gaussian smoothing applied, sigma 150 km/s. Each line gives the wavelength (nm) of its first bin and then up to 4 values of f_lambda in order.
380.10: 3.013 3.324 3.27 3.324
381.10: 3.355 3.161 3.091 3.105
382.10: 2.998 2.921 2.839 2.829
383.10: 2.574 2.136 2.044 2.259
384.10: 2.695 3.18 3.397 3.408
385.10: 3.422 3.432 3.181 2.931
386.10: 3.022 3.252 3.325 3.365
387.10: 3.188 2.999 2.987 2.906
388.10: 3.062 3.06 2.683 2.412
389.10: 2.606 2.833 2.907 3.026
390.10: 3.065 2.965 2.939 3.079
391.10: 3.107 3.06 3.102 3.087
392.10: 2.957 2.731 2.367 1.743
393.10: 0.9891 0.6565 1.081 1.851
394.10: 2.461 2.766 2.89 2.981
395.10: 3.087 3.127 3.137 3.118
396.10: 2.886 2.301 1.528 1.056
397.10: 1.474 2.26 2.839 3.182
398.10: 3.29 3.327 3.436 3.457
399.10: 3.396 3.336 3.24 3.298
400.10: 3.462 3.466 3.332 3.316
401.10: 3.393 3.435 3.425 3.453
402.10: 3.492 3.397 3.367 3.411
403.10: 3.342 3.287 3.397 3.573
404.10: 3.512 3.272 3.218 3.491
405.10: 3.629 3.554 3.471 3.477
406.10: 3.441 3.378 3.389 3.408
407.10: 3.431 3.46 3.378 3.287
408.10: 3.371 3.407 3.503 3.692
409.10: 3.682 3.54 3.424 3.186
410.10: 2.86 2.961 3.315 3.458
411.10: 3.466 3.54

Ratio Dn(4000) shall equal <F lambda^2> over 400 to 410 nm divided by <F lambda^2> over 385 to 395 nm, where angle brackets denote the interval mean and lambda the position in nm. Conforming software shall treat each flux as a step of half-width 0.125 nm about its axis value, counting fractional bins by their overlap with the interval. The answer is 1.34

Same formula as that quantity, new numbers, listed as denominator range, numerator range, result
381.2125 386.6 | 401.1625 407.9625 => 1.28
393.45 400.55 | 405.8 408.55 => 1.29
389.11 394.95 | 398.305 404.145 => 1.40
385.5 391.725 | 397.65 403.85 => 1.19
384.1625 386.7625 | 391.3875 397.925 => 0.77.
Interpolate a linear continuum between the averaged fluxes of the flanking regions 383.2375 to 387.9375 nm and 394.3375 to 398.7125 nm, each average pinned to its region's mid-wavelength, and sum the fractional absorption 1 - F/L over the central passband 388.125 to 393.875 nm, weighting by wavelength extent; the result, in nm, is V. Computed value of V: 0.62 nm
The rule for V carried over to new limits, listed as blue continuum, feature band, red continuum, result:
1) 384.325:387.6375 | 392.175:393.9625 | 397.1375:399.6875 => 0.846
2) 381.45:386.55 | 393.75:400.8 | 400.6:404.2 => 0.901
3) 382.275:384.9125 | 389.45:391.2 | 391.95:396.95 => -0.389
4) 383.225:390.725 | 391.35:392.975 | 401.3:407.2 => 0.210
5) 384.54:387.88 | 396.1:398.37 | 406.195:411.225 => 0.652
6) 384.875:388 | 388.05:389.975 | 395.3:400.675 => 0.185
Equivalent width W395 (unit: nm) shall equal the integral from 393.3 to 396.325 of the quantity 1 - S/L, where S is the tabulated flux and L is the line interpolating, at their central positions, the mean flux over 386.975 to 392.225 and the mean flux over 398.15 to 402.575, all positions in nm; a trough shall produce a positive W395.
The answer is 0.601 nm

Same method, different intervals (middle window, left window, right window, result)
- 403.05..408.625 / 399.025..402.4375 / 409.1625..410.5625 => -0.21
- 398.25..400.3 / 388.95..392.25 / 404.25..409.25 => -0.09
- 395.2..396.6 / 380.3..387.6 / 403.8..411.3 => 0.19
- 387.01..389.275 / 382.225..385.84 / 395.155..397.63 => -0.13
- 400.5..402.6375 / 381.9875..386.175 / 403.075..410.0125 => -0.06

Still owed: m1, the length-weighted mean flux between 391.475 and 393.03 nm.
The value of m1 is 2.61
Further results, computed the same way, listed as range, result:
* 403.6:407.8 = 3.44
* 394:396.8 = 2.71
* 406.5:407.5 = 3.42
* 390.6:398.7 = 2.53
